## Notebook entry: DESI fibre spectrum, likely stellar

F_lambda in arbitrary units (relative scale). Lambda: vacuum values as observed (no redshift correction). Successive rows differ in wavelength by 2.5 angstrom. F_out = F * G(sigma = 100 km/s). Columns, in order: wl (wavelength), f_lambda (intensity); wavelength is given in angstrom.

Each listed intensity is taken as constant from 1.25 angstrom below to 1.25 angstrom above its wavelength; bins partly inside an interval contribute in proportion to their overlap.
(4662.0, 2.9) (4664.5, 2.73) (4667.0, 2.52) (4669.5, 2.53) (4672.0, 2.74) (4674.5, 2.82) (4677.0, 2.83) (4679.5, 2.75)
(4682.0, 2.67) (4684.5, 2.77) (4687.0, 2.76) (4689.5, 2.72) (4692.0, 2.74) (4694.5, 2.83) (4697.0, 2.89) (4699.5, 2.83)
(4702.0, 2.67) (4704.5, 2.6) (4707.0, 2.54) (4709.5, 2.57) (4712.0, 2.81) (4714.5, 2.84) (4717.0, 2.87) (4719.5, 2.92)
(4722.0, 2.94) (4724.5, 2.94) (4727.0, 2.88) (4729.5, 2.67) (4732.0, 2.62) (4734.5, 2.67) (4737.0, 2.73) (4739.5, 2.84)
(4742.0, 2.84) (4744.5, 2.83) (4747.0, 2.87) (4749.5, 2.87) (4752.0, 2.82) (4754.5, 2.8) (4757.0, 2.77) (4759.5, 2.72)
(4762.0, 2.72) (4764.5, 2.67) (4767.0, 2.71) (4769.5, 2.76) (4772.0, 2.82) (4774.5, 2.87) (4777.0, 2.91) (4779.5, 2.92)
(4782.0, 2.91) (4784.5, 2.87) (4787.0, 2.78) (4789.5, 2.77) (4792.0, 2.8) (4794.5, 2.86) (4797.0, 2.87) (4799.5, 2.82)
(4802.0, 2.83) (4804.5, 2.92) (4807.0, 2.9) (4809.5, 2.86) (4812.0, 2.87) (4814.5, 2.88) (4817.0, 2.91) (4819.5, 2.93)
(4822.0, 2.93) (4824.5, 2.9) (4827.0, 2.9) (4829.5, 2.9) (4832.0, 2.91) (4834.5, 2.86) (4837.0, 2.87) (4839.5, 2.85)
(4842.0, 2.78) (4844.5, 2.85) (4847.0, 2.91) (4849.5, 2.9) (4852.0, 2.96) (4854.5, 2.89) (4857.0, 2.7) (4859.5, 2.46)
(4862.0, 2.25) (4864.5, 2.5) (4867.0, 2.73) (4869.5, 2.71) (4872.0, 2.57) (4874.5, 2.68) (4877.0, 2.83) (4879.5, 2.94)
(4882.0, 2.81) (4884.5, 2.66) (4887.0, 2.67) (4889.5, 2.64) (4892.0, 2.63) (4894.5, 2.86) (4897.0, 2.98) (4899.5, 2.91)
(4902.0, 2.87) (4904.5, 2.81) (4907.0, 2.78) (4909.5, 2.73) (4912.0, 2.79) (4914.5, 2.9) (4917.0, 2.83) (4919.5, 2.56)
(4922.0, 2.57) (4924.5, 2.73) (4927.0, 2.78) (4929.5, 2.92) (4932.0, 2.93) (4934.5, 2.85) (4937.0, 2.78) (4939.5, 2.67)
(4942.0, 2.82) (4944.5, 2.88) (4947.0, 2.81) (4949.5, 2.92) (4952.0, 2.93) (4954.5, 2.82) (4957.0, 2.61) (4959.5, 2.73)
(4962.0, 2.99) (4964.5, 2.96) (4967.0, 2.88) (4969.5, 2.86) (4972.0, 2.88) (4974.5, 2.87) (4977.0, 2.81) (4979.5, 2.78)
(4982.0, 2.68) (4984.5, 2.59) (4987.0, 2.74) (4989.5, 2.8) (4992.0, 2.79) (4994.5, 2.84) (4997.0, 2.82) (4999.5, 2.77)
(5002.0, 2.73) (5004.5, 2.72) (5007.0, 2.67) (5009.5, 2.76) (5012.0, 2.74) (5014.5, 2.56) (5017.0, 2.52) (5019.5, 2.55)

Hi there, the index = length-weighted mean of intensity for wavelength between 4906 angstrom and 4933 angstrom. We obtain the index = 2.77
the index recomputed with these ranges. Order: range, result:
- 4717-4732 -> 2.85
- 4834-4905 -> 2.76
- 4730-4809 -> 2.81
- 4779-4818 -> 2.86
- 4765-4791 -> 2.83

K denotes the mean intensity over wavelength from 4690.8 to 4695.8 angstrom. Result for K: 2.79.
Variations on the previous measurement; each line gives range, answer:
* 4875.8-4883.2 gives 2.86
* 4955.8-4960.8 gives 2.67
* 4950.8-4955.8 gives 2.87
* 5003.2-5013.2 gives 2.72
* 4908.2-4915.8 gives 2.81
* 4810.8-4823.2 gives 2.9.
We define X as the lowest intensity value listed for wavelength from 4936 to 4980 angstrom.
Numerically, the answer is 2.61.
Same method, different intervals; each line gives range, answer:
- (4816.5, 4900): 2.25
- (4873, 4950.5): 2.56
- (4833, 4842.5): 2.78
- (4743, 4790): 2.67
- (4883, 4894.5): 2.63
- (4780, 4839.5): 2.77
